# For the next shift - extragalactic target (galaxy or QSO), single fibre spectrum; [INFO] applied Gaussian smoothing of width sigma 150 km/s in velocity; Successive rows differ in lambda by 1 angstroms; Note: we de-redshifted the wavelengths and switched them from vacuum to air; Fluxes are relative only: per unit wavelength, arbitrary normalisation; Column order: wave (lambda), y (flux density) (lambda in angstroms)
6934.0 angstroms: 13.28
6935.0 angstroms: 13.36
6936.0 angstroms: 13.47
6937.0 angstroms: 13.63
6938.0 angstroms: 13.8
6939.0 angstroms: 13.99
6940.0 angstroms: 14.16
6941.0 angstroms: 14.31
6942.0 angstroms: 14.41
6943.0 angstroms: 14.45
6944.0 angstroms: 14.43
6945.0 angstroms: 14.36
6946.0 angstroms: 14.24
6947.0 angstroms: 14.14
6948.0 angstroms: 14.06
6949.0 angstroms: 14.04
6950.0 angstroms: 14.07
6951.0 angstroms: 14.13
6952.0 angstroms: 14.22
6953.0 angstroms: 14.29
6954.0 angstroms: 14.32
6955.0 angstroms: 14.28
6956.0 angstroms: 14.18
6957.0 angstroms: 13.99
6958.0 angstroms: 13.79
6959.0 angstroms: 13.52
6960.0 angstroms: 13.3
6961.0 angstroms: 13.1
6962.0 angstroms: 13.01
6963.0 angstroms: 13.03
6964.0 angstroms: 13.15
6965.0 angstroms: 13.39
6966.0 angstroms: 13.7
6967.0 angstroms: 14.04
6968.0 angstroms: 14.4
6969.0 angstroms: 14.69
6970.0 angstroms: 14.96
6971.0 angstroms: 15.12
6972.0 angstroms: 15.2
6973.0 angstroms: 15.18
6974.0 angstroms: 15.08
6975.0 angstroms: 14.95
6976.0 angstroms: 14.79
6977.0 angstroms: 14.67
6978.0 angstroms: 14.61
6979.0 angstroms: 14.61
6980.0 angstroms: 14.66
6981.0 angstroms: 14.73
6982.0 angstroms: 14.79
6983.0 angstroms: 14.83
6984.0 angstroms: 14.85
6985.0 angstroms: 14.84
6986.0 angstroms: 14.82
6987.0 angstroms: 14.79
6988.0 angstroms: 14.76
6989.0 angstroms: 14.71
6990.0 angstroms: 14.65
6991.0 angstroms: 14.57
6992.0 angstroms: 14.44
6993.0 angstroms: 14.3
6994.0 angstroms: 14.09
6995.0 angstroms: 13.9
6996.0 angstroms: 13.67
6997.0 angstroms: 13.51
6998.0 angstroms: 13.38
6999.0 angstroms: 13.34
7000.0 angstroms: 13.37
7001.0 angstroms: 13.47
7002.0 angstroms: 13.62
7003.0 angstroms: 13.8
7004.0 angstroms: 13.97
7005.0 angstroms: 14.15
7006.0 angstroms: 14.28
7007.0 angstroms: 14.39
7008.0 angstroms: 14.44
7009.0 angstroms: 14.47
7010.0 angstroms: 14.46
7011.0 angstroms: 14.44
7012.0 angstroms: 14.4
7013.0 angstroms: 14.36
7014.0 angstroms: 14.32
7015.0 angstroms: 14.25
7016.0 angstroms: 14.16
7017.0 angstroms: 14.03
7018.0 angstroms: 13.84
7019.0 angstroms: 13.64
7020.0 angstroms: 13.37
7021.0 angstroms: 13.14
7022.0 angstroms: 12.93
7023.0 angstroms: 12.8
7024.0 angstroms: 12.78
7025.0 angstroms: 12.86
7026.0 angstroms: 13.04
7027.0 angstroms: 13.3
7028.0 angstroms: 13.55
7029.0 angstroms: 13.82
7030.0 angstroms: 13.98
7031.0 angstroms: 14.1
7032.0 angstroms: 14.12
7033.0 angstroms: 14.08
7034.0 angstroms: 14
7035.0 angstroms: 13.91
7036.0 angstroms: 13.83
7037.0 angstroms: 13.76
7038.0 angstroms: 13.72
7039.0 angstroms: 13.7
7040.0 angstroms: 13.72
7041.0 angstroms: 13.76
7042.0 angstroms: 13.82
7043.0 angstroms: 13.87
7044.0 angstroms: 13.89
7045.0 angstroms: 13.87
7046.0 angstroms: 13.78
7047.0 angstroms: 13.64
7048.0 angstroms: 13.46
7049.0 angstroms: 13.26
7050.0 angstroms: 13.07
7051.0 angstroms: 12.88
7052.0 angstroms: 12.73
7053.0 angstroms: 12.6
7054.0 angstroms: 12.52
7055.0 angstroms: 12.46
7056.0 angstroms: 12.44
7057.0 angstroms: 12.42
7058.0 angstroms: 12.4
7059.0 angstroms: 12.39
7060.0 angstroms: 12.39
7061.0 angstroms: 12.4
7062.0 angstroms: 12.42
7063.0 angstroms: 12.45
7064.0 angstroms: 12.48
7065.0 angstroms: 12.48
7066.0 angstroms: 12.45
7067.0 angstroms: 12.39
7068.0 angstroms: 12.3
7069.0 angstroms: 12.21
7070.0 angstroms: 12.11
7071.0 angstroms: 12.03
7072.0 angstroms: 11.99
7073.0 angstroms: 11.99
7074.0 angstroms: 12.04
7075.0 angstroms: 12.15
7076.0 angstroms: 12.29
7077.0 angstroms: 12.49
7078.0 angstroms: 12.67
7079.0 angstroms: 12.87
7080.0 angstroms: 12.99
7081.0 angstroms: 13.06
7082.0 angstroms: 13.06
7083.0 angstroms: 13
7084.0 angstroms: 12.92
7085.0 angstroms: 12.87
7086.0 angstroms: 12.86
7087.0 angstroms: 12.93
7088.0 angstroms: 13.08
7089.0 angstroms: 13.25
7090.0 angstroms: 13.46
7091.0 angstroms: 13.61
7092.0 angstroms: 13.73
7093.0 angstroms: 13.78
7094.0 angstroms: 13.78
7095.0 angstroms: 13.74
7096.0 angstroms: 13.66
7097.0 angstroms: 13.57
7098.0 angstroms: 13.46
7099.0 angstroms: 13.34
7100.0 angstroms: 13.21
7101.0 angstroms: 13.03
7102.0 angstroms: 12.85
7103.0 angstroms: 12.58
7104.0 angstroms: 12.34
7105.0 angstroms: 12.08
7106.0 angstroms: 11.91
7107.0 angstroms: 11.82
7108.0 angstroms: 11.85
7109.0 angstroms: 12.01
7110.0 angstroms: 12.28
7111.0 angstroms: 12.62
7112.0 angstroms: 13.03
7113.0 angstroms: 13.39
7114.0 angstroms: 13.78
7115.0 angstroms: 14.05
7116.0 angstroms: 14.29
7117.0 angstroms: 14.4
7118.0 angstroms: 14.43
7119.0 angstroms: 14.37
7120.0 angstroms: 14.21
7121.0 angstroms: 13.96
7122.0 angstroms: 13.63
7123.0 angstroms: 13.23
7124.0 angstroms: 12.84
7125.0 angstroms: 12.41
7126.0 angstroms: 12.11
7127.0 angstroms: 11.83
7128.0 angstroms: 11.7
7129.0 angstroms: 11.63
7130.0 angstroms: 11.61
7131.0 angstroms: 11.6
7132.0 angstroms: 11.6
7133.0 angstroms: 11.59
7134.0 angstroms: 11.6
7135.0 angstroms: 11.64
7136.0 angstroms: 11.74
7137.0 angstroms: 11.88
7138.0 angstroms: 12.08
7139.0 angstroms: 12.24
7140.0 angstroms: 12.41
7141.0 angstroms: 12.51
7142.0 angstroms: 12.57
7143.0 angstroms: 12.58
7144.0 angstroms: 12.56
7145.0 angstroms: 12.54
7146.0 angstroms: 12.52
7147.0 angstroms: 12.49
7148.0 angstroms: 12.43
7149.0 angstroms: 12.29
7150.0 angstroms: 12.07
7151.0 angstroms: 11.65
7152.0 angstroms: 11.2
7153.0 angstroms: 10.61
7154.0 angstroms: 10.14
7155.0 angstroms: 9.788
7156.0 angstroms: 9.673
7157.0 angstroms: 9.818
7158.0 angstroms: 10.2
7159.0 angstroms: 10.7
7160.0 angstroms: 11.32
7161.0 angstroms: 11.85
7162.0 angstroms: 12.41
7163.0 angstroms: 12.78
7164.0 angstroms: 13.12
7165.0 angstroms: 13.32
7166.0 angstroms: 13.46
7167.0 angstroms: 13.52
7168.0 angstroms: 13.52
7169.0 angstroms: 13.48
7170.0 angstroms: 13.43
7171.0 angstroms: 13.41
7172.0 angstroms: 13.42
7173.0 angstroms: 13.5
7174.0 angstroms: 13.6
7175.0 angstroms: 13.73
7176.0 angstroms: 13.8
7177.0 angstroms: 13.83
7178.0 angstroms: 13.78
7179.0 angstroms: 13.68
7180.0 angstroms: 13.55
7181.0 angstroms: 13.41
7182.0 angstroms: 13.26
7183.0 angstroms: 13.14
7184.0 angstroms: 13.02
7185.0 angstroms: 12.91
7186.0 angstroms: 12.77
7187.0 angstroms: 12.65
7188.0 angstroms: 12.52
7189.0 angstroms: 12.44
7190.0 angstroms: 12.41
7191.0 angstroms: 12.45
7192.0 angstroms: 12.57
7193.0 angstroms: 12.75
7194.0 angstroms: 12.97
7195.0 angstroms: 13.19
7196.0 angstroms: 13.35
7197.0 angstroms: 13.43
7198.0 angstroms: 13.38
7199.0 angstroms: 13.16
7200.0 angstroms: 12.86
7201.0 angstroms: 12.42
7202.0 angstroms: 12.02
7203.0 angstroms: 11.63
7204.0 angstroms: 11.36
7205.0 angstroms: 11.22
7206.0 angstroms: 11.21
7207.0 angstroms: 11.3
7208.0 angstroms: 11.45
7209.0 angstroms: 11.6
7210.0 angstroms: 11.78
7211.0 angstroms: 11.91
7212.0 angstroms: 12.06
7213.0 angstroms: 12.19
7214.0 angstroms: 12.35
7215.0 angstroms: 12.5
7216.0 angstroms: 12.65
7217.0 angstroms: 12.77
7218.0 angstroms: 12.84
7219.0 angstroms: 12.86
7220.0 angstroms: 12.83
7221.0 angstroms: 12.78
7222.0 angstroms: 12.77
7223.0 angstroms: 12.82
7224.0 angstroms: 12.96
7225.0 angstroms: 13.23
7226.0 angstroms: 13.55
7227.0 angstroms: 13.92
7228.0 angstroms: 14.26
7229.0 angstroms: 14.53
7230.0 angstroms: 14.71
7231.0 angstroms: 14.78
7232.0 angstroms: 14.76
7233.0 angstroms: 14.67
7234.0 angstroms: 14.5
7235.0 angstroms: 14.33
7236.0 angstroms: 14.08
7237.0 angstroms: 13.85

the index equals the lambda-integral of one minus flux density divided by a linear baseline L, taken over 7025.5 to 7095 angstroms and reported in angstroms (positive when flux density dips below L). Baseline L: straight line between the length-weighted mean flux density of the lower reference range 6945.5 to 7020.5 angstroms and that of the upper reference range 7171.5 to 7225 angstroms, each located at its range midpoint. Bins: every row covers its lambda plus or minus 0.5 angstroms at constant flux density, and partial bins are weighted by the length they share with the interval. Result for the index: 3.1 angstroms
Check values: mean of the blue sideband 14.2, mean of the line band 13.1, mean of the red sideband 12.7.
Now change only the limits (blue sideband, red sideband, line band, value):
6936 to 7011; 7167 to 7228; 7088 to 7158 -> 4.1 angstroms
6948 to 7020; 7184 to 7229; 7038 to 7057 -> 0.6 angstroms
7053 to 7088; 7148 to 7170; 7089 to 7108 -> -1.2 angstroms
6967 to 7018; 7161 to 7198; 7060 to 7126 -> 3.9 angstroms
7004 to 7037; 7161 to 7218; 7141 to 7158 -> 1.9 angstroms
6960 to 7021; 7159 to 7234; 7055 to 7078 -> 2.4 angstroms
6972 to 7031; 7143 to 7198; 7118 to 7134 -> 0.5 angstroms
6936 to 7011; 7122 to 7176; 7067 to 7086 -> 0.7 angstroms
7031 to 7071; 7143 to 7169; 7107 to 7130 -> -1.3 angstroms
